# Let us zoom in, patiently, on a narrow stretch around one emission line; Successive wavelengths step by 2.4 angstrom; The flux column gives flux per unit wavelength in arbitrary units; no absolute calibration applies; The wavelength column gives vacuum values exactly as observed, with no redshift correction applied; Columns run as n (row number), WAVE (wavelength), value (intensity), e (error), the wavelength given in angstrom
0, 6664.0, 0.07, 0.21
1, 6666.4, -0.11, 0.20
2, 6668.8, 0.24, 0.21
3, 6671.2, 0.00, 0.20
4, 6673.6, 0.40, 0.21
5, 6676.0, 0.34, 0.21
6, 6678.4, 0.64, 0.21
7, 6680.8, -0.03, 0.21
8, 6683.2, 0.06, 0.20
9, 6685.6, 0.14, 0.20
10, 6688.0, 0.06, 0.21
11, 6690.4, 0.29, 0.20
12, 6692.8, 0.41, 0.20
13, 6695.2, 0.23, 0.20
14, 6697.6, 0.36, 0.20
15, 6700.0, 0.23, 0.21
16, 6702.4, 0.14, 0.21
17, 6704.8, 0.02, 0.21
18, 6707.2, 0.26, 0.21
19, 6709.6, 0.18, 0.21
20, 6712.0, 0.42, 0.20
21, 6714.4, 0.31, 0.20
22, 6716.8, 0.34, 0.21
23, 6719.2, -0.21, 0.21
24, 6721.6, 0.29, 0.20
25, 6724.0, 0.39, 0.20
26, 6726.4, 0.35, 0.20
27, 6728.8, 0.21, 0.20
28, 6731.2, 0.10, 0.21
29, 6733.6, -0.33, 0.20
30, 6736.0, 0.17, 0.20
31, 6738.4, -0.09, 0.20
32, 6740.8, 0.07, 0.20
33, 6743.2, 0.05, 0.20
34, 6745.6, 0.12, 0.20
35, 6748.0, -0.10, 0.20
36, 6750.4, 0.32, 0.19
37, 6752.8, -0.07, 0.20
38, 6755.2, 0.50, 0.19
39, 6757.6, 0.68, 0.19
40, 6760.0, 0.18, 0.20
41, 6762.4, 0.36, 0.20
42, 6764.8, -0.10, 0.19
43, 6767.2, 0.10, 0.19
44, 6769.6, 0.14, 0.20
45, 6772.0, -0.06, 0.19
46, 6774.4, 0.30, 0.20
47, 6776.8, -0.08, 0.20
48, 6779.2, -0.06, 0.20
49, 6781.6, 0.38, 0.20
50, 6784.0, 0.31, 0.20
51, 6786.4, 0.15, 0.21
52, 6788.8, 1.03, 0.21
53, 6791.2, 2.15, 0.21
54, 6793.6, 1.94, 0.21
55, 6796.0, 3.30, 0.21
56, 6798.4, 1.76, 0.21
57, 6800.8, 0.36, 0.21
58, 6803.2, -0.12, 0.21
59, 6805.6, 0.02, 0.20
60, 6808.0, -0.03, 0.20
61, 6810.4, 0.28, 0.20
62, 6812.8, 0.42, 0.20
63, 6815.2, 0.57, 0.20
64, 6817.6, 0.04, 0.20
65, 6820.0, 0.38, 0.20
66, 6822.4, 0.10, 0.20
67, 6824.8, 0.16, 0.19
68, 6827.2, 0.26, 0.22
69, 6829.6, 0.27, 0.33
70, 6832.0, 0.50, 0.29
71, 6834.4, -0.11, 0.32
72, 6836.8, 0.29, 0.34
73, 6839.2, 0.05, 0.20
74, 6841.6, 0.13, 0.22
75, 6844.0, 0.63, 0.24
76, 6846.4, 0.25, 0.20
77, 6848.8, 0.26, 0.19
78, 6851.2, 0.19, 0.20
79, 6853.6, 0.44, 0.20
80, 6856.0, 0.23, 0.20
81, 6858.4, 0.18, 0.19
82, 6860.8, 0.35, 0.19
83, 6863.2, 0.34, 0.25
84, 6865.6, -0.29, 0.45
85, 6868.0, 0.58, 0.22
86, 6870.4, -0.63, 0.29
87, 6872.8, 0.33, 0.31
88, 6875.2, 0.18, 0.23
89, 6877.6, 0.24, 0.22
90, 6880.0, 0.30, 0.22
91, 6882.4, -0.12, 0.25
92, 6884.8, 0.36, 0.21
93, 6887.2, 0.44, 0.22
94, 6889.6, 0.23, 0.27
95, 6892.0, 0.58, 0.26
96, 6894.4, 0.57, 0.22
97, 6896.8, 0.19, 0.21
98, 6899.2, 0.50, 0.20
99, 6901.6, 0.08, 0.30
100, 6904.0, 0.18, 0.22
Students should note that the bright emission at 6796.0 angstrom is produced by [O II] 3727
